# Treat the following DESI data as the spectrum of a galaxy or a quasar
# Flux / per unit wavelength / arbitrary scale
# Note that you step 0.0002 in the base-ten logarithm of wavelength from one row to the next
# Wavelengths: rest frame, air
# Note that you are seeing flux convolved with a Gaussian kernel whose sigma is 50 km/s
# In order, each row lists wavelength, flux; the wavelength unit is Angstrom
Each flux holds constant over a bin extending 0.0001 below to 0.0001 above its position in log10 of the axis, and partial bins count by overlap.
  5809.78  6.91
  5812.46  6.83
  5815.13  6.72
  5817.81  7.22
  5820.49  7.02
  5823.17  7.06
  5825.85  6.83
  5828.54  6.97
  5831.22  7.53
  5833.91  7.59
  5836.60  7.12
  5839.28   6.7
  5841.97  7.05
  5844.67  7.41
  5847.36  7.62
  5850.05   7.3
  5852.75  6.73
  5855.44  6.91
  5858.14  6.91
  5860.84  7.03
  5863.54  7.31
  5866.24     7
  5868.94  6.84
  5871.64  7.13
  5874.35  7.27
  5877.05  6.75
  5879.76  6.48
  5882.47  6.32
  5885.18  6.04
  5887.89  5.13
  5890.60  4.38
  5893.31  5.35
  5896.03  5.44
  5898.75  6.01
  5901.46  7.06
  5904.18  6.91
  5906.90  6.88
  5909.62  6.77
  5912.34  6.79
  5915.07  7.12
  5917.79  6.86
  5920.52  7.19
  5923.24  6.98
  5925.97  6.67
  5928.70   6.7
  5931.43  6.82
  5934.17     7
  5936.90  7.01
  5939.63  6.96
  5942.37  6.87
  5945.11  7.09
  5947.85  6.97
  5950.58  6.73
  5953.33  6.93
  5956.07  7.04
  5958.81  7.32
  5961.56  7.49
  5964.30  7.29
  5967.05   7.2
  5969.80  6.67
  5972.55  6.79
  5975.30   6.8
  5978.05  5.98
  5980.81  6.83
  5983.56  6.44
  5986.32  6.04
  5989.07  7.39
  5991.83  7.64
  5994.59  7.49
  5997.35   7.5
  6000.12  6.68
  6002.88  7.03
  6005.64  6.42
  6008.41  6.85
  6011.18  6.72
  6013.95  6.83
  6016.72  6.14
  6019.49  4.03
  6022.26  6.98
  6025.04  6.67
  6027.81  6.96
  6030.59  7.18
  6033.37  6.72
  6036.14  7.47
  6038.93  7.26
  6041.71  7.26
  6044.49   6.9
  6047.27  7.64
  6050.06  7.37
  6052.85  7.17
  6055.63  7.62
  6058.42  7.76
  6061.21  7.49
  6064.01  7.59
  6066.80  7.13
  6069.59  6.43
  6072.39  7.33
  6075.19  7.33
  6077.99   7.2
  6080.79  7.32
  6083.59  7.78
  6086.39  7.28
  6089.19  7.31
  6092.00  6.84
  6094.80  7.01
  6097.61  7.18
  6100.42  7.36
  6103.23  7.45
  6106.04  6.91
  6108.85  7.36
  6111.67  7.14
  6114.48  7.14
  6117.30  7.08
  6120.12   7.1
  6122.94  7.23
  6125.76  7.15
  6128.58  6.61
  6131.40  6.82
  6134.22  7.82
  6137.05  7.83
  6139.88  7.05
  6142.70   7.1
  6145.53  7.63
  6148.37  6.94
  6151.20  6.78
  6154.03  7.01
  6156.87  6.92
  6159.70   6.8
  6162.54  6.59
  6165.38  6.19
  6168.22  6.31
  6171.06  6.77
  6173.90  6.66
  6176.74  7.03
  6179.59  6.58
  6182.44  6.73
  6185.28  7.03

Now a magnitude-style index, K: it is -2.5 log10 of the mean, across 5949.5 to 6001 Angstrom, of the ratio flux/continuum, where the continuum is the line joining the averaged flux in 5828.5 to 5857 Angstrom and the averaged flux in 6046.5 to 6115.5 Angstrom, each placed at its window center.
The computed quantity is 0.04 mag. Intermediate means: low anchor 7.18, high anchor 7.28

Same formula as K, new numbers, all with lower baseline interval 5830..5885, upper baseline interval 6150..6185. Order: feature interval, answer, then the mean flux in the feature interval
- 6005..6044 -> 0.03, 6.69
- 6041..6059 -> -0.08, 7.38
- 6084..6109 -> -0.07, 7.21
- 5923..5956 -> 0.01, 6.9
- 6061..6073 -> -0.05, 7.15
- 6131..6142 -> -0.10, 7.42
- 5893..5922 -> 0.06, 6.63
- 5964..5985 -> 0.03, 6.72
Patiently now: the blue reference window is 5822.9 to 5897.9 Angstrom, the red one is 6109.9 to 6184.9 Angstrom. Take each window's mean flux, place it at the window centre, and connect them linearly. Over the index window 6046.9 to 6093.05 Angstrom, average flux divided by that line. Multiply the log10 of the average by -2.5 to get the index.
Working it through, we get -0.07 mag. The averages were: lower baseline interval 6.71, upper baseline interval 6.96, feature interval 7.32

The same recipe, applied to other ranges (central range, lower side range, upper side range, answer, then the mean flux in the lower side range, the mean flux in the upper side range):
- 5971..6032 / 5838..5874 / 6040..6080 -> 0.08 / 7.08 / 7.3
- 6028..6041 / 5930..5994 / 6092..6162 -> -0.02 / 6.93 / 7.13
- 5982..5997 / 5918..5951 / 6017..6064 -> -0.01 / 6.92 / 7.03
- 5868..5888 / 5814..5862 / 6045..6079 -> 0.09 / 7.1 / 7.33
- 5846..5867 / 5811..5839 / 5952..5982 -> -0.01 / 7.07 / 6.94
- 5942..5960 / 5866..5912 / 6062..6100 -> -0.06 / 6.33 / 7.22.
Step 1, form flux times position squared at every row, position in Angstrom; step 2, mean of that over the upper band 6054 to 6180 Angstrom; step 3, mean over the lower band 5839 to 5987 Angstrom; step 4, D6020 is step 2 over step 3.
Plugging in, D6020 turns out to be 1.13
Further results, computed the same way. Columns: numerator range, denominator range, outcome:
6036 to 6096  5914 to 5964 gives 1.09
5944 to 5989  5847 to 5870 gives 1.01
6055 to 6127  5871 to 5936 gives 1.19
